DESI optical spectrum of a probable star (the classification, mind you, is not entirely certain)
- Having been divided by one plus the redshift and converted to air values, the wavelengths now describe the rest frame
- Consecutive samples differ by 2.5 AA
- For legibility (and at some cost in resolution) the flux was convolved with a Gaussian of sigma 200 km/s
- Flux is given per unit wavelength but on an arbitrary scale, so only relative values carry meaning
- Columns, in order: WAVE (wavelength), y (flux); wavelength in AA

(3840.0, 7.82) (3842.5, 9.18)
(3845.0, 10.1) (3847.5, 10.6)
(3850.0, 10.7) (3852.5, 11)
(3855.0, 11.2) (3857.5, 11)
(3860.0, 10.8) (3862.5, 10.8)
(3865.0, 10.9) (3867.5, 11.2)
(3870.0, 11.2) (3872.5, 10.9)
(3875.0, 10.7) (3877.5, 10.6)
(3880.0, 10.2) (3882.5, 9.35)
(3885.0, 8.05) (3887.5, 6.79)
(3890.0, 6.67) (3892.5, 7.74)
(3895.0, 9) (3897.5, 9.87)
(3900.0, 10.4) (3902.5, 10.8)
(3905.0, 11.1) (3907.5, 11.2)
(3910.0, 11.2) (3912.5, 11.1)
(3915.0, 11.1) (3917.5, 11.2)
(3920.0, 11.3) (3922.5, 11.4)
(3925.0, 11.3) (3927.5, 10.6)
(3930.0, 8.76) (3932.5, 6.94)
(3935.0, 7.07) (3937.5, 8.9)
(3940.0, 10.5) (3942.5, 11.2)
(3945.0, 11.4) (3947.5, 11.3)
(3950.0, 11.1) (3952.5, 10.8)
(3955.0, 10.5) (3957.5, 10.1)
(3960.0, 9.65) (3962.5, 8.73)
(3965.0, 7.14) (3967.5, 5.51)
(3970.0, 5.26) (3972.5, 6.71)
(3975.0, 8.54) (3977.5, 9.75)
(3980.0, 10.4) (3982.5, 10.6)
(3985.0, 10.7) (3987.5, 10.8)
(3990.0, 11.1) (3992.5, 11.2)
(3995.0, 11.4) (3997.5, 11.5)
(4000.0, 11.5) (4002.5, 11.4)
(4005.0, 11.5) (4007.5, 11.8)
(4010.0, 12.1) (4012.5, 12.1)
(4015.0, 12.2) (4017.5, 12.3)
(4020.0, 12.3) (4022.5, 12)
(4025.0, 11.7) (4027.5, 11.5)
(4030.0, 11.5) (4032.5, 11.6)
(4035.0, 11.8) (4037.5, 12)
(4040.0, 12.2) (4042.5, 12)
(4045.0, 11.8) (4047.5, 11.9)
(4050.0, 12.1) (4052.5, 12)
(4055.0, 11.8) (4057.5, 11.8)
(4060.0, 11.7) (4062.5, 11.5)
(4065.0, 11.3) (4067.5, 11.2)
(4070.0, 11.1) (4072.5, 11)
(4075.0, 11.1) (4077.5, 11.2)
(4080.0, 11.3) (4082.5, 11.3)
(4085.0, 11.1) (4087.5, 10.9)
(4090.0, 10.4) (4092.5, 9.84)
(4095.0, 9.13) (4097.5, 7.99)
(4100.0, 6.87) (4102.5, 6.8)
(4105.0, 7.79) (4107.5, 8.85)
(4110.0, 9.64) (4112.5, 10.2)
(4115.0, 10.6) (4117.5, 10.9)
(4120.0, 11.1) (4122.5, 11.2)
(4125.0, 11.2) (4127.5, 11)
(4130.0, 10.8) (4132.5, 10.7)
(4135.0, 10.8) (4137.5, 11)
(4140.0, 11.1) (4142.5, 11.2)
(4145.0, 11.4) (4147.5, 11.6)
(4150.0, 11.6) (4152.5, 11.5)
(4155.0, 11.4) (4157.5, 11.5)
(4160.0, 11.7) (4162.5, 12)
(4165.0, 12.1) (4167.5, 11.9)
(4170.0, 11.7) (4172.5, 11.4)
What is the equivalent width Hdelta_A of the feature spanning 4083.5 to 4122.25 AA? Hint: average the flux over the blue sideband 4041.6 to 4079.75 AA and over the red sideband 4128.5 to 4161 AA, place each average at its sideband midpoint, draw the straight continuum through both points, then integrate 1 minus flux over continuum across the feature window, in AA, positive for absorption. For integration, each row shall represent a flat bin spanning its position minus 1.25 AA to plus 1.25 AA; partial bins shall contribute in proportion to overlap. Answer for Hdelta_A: 6.4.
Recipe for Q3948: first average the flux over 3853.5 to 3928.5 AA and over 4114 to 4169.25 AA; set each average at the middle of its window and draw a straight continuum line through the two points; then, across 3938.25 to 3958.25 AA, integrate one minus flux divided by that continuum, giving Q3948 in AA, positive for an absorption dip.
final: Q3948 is -0.5 AA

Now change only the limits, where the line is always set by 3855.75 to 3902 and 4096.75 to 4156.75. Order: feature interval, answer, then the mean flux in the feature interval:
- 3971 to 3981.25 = 1.3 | 8.76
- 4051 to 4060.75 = -1.6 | 11.8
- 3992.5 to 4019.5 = -4.5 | 11.8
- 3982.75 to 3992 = -0.8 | 10.9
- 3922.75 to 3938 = 1.3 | 9.09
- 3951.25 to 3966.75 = 1.0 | 9.36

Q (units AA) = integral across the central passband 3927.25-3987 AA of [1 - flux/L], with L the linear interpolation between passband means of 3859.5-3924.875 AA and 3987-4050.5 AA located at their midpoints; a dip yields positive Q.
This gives 9.5 AA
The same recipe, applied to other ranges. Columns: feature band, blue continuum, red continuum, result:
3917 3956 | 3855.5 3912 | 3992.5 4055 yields 1.7 AA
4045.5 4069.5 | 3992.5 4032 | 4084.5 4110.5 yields -3.3 AA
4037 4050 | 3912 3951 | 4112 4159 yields -1.5 AA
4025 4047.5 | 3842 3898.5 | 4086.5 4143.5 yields -4.1 AA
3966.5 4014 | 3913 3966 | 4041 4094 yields 1.6 AA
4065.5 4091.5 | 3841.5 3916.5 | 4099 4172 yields -1.1 AA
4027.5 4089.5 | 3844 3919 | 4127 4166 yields -3.2 AA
